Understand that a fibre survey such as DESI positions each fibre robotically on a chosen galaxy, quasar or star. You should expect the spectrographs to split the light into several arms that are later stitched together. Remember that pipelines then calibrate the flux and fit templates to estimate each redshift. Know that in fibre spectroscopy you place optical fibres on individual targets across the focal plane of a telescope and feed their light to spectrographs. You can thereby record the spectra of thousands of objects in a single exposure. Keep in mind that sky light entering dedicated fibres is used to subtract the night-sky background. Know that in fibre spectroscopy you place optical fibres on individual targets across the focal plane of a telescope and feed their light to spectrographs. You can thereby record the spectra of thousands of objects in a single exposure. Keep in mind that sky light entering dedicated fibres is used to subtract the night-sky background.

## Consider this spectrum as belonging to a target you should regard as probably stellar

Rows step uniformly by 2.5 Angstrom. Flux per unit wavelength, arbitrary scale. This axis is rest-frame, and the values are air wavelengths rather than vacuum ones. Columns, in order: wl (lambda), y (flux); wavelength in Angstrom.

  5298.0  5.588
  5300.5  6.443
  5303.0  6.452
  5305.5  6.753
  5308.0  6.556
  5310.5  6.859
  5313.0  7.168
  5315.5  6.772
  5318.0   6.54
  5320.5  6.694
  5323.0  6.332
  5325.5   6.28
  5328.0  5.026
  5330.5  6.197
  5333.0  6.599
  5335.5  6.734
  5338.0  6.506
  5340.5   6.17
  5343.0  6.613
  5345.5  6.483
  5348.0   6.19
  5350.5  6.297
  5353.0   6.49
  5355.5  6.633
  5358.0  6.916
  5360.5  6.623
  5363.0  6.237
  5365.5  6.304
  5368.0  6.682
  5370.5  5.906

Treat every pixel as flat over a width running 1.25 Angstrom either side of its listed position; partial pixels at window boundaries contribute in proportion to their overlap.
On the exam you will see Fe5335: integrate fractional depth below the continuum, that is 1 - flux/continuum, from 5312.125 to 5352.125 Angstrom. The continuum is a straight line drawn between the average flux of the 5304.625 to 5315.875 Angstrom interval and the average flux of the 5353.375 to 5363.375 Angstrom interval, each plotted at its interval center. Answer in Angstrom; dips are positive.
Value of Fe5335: 2.0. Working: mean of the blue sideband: 6.83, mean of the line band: 6.41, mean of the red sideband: 6.62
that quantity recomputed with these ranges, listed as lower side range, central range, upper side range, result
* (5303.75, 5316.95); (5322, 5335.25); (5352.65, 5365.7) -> 1.1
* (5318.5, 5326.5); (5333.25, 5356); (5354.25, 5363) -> 0.4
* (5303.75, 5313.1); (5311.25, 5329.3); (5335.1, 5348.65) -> 0.7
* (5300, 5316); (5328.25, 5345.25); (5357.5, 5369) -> 0.6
